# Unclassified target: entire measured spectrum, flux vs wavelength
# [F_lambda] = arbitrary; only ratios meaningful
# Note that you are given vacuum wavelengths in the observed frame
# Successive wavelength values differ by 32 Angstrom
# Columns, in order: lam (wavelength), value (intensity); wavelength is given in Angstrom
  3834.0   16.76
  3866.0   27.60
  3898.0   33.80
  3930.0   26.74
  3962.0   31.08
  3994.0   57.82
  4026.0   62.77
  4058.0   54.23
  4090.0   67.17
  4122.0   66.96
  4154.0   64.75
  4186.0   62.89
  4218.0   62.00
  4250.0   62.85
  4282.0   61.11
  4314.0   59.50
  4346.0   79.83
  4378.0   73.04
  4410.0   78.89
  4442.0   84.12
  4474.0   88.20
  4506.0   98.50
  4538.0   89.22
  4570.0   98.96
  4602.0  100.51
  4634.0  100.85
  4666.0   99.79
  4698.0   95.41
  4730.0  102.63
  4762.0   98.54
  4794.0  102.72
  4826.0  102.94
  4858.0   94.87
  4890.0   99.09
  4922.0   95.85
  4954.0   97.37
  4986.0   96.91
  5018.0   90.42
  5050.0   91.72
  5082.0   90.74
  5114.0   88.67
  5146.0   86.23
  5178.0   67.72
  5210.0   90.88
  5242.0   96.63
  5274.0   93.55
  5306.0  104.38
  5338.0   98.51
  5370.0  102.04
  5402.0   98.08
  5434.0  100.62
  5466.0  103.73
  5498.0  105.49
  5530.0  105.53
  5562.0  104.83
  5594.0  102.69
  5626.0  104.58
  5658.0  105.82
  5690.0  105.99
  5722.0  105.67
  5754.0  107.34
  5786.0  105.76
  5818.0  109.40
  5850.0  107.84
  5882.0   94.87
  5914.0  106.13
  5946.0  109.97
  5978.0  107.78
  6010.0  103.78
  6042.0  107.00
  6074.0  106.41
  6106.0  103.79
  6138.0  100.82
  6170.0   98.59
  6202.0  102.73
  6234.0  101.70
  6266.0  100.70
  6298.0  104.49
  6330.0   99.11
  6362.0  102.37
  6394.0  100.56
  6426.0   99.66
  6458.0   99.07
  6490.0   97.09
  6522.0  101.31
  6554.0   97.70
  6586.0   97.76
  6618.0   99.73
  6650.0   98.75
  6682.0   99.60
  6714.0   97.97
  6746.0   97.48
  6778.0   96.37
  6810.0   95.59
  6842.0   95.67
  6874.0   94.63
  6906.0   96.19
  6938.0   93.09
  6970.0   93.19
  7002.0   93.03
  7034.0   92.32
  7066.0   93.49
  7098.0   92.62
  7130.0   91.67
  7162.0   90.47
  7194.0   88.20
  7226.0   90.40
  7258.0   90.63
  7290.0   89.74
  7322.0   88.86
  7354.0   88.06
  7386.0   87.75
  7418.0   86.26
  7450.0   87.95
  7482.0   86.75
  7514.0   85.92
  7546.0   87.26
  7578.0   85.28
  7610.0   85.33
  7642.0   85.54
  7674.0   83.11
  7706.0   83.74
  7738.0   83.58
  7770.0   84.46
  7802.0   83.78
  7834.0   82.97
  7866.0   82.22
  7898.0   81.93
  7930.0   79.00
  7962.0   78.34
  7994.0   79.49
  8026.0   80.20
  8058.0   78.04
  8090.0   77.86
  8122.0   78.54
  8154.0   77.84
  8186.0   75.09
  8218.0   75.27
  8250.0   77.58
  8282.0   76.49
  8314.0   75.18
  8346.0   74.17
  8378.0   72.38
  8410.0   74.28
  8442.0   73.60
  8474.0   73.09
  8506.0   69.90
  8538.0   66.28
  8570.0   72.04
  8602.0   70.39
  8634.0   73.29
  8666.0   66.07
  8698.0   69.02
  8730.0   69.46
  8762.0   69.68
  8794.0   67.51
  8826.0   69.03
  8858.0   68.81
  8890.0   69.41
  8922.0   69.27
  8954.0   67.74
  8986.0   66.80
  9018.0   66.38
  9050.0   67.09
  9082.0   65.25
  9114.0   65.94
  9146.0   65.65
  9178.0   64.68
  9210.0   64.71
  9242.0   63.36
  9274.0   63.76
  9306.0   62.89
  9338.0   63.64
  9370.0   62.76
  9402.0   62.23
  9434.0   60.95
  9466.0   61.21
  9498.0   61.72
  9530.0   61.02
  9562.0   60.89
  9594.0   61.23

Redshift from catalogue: 0.00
